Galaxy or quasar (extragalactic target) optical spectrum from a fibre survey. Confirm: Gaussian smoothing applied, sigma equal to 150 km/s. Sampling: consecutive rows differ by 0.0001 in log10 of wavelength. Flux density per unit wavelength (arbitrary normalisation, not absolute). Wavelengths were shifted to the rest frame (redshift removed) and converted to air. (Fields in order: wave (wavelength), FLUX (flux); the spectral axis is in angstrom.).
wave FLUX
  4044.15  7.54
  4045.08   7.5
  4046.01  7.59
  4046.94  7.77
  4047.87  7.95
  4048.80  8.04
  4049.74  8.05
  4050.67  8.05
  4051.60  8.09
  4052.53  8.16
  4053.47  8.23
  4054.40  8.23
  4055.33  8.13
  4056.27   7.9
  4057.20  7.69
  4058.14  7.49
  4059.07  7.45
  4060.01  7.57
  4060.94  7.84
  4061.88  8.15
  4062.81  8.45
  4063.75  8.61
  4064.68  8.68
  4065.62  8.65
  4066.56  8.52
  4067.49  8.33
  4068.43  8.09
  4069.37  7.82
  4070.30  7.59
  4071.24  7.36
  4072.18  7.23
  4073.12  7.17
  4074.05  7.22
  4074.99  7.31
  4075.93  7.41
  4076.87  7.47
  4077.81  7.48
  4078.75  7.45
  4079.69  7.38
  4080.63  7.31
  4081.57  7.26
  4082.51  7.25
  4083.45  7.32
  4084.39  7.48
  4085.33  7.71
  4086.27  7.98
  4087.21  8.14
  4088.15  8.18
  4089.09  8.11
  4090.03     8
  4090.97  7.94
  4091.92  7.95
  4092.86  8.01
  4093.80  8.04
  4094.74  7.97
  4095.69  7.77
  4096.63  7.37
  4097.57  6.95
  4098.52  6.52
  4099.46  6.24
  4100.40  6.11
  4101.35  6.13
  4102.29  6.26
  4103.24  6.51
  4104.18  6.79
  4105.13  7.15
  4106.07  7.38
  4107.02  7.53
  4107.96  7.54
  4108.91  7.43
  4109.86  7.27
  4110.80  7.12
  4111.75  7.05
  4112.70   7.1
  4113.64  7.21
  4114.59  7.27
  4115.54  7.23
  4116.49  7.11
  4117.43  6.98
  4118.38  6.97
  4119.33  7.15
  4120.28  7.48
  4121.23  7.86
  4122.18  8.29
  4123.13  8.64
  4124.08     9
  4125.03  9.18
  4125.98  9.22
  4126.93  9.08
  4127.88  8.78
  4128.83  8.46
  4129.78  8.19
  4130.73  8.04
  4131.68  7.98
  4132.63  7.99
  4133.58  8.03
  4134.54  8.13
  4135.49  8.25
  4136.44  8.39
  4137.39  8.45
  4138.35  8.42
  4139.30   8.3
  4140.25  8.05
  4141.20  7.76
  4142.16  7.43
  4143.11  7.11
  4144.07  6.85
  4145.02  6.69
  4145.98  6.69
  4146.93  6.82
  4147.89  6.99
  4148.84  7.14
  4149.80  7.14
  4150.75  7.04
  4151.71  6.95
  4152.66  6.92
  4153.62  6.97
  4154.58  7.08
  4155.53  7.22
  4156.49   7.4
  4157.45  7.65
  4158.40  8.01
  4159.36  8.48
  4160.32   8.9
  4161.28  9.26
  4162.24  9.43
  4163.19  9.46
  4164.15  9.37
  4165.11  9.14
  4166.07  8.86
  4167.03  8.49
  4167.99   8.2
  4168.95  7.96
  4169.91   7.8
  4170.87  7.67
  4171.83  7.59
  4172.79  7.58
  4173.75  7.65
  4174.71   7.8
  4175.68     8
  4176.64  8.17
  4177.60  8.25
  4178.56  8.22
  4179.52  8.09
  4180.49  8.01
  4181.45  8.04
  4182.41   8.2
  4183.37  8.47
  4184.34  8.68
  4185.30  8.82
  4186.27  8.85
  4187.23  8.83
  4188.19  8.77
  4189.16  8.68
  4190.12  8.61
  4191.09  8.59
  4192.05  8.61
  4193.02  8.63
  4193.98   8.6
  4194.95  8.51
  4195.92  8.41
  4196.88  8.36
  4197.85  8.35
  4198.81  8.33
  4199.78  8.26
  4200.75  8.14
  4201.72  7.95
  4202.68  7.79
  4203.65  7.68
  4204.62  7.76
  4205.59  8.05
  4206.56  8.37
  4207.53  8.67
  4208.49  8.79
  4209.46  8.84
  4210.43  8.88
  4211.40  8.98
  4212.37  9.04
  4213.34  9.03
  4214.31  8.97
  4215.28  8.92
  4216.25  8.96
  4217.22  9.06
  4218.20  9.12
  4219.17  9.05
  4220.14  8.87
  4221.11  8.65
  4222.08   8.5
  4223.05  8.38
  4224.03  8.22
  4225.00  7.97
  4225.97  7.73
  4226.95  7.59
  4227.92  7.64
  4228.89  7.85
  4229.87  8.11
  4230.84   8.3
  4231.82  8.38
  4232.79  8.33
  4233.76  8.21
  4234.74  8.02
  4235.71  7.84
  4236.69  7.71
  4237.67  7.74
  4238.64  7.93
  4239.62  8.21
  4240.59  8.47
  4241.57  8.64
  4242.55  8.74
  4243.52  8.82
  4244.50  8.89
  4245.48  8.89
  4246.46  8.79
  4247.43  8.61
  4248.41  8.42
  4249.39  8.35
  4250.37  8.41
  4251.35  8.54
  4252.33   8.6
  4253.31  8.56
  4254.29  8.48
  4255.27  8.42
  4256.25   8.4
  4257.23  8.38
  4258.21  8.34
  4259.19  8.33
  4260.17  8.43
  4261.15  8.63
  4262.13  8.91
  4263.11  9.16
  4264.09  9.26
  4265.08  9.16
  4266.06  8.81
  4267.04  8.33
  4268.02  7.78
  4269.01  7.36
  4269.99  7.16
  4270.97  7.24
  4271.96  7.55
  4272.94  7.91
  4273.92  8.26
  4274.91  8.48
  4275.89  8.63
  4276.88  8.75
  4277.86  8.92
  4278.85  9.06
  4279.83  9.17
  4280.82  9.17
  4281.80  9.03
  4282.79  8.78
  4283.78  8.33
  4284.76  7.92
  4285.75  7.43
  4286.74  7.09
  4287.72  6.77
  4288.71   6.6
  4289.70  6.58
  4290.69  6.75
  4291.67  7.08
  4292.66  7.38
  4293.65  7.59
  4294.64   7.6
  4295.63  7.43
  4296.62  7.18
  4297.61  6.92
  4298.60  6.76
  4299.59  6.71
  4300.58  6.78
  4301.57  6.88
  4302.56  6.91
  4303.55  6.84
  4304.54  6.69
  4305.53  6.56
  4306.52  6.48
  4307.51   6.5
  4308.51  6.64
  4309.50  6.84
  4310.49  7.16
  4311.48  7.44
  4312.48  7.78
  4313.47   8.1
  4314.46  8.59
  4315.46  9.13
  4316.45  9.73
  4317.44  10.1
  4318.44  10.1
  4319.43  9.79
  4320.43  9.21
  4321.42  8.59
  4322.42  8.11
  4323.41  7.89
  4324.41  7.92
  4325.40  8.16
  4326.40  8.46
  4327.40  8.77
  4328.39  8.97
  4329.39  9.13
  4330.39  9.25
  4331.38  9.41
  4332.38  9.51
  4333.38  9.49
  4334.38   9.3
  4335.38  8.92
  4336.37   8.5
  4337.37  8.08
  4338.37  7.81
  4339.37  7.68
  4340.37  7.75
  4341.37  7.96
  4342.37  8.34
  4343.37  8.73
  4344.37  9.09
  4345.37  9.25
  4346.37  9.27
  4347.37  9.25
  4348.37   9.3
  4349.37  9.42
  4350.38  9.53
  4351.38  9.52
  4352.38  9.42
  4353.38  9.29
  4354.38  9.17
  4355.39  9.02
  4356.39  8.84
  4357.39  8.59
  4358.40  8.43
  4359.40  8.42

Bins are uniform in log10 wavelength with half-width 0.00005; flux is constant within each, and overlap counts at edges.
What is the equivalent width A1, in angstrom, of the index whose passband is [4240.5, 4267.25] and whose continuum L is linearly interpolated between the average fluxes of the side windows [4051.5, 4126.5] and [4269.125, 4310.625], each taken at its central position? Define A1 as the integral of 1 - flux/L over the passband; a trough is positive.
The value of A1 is -4.0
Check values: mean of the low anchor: 7.62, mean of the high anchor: 7.49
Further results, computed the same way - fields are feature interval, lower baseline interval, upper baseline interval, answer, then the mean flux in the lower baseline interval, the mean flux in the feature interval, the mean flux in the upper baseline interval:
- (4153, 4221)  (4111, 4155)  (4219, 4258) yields -3.24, 7.69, 8.4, 8.34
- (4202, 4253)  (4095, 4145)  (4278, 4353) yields -3.30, 7.6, 8.43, 8.17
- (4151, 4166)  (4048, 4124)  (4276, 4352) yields -0.73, 7.59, 8.15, 8.17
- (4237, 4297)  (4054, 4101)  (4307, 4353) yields 1.43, 7.68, 8.21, 8.65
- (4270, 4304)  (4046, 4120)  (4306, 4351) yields 3.00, 7.56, 7.65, 8.57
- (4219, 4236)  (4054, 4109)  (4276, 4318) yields -1.29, 7.58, 8.19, 7.63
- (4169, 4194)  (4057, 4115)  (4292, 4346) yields -1.67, 7.51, 8.27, 8.09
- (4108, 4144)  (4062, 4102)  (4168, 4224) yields 0.18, 7.62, 7.89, 8.42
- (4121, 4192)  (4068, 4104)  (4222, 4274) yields -2.90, 7.4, 8.11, 8.29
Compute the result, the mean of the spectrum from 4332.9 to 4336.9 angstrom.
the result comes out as 9.05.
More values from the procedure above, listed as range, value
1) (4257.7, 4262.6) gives 8.53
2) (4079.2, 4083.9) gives 7.3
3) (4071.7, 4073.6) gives 7.21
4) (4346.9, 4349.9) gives 9.31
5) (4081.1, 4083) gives 7.26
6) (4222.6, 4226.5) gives 8.05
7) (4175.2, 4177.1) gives 8.09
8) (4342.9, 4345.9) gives 9.03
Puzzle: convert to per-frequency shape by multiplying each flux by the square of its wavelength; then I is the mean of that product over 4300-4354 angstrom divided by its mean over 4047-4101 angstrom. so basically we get 1.2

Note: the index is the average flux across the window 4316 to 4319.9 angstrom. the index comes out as 9.94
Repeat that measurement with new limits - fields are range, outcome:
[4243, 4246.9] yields 8.85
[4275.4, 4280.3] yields 8.91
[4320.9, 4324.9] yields 8.14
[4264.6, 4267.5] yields 8.78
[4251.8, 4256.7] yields 8.49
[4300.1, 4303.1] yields 6.86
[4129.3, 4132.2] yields 8.08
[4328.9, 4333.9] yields 9.35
